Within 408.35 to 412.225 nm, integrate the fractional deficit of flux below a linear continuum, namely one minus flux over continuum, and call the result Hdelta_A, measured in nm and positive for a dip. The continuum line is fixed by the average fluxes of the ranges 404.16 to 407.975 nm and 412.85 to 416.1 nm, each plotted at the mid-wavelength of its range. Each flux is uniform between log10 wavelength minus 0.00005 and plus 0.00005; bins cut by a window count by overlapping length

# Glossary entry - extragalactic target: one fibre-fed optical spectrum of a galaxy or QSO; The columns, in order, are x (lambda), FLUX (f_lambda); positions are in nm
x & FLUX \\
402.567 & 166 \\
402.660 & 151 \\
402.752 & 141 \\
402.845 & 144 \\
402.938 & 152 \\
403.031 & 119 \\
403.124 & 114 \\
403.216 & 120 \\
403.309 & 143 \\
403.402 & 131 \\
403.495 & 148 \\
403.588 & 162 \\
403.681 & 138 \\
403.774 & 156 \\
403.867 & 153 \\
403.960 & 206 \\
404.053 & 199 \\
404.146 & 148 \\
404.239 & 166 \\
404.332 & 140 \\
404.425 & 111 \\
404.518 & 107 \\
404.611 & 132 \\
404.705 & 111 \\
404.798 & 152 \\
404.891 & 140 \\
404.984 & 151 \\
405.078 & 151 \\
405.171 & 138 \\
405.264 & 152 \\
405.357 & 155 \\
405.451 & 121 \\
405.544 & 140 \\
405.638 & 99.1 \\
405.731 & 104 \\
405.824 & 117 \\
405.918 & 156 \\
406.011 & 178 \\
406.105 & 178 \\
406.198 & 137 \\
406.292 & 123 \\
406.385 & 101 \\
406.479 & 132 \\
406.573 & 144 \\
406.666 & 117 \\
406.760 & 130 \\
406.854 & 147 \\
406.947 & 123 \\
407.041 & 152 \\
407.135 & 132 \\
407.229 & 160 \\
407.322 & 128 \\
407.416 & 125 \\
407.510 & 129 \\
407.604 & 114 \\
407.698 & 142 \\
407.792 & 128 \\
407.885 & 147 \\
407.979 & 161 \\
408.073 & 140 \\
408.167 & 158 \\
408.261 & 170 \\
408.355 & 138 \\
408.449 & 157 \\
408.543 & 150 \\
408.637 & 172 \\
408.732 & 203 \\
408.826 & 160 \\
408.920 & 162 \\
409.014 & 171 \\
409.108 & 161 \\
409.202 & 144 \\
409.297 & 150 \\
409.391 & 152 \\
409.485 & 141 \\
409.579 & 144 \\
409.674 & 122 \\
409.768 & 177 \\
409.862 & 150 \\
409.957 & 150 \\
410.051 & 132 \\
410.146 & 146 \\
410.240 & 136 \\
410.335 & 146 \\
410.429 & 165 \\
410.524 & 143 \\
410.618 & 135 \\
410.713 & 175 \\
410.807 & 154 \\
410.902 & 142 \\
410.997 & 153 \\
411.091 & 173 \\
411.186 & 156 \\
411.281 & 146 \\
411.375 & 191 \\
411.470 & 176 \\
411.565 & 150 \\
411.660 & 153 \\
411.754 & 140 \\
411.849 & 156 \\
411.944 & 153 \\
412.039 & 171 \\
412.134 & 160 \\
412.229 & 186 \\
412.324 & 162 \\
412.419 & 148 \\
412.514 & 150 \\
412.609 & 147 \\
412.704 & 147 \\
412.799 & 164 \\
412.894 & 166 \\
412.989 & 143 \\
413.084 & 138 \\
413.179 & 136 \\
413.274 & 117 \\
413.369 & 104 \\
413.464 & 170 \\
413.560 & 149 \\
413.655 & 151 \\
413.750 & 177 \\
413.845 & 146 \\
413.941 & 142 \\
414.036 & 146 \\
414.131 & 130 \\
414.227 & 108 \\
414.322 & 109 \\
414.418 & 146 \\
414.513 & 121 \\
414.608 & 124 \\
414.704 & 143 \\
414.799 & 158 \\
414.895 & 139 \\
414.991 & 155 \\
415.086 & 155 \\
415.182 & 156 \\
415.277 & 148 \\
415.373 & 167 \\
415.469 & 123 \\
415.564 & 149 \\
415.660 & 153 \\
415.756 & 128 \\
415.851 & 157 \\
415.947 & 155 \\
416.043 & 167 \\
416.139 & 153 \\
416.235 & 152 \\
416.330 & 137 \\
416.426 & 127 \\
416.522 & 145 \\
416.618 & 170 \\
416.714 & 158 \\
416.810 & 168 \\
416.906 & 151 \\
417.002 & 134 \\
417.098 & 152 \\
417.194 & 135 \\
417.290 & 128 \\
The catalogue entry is -0.44 nm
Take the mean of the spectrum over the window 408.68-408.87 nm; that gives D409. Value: 181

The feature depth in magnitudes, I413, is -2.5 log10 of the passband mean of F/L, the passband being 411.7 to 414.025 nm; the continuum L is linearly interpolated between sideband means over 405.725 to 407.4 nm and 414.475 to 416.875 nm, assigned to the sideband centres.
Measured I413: -0.044 mag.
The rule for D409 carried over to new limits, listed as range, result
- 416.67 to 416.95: 159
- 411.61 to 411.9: 150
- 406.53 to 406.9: 134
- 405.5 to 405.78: 114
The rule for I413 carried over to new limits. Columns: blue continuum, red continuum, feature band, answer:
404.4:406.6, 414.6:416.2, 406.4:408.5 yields -0.01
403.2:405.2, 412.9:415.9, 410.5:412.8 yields -0.10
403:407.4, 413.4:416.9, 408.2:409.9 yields -0.11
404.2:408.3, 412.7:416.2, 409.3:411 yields -0.05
